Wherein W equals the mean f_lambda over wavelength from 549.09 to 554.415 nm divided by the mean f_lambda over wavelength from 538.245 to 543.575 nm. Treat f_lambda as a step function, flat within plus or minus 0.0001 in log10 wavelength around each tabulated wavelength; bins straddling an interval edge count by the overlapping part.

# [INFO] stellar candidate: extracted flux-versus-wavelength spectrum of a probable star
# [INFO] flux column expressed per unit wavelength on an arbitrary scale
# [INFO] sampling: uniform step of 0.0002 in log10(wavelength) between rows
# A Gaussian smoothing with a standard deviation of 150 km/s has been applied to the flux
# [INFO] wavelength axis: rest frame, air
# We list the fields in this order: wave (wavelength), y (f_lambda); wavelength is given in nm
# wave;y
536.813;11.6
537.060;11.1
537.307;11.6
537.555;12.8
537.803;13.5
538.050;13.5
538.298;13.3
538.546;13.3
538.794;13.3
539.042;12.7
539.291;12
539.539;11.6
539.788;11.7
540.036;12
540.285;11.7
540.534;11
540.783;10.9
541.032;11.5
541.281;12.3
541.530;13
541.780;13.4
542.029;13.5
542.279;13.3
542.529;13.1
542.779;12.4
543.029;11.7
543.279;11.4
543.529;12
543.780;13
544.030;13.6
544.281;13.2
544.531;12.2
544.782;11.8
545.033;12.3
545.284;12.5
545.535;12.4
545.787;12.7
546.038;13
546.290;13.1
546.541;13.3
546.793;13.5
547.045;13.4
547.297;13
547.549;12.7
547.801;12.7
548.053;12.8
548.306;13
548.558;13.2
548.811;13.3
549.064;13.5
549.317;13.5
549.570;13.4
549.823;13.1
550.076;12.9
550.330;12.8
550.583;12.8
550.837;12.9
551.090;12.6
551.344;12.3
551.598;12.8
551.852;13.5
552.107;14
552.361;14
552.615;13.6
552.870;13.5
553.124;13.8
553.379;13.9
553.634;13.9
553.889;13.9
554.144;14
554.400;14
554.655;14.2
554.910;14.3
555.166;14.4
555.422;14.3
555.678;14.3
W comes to 1.1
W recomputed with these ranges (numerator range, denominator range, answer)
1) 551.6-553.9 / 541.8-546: 1.09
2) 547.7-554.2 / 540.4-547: 1.06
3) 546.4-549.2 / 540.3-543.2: 1.06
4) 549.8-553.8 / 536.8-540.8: 1.08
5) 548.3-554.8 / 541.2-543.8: 1.06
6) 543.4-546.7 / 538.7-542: 1.05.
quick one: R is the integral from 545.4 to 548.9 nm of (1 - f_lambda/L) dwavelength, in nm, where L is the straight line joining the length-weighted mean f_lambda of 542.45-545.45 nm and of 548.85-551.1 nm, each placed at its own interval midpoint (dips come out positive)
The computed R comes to -0.06 nm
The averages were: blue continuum 12.4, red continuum 13.1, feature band 13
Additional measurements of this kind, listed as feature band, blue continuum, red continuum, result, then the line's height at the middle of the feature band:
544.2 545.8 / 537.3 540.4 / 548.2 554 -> 0.07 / 12.9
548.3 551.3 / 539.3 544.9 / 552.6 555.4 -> 0.07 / 13.4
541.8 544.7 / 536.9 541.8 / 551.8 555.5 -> 0.01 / 12.7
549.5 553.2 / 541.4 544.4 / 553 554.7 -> 0.13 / 13.7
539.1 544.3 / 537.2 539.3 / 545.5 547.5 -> 0.28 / 13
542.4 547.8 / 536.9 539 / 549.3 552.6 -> 0.12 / 13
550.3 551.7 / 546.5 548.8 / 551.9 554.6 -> 0.09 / 13.5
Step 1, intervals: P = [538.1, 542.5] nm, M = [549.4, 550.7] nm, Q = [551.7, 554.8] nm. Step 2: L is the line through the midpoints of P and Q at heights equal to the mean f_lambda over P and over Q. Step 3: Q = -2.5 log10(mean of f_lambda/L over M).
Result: 0.04 mag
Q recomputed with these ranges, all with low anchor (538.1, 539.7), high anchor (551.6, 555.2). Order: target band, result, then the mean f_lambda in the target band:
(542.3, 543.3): 0.058 mag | 12.3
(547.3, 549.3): 0.034 mag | 13.1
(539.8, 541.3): 0.117 mag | 11.5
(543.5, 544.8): 0.032 mag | 12.7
